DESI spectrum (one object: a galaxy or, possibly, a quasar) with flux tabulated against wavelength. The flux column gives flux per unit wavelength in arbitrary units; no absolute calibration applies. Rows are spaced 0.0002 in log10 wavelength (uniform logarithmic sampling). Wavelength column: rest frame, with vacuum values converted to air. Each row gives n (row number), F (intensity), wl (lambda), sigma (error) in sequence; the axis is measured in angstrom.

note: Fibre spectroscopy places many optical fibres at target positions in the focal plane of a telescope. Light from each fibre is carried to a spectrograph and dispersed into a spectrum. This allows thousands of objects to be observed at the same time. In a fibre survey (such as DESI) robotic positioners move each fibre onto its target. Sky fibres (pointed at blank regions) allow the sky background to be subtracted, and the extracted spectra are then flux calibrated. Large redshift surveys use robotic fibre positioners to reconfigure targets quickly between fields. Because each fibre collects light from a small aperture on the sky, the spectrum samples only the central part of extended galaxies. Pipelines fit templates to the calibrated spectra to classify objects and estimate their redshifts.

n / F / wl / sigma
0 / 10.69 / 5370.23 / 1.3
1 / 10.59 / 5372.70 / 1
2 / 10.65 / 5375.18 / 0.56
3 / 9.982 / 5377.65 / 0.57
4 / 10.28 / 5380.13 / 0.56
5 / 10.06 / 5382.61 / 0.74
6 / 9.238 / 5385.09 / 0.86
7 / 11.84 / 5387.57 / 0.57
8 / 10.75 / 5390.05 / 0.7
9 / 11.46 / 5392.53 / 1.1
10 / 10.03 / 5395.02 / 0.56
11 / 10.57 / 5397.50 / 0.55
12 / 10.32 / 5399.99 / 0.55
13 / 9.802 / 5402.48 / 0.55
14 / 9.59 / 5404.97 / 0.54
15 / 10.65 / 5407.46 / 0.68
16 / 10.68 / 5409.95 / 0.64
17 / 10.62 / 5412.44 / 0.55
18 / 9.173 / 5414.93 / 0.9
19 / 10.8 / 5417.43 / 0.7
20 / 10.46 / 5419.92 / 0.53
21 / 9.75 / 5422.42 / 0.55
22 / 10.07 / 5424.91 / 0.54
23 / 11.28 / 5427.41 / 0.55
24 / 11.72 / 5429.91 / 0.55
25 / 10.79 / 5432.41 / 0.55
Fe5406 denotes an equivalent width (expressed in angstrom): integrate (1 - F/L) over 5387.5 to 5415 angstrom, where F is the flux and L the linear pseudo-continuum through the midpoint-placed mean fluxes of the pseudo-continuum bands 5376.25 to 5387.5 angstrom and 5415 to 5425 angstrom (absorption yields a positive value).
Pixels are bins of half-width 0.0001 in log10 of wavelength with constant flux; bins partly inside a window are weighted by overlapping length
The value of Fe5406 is -0.9 angstrom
